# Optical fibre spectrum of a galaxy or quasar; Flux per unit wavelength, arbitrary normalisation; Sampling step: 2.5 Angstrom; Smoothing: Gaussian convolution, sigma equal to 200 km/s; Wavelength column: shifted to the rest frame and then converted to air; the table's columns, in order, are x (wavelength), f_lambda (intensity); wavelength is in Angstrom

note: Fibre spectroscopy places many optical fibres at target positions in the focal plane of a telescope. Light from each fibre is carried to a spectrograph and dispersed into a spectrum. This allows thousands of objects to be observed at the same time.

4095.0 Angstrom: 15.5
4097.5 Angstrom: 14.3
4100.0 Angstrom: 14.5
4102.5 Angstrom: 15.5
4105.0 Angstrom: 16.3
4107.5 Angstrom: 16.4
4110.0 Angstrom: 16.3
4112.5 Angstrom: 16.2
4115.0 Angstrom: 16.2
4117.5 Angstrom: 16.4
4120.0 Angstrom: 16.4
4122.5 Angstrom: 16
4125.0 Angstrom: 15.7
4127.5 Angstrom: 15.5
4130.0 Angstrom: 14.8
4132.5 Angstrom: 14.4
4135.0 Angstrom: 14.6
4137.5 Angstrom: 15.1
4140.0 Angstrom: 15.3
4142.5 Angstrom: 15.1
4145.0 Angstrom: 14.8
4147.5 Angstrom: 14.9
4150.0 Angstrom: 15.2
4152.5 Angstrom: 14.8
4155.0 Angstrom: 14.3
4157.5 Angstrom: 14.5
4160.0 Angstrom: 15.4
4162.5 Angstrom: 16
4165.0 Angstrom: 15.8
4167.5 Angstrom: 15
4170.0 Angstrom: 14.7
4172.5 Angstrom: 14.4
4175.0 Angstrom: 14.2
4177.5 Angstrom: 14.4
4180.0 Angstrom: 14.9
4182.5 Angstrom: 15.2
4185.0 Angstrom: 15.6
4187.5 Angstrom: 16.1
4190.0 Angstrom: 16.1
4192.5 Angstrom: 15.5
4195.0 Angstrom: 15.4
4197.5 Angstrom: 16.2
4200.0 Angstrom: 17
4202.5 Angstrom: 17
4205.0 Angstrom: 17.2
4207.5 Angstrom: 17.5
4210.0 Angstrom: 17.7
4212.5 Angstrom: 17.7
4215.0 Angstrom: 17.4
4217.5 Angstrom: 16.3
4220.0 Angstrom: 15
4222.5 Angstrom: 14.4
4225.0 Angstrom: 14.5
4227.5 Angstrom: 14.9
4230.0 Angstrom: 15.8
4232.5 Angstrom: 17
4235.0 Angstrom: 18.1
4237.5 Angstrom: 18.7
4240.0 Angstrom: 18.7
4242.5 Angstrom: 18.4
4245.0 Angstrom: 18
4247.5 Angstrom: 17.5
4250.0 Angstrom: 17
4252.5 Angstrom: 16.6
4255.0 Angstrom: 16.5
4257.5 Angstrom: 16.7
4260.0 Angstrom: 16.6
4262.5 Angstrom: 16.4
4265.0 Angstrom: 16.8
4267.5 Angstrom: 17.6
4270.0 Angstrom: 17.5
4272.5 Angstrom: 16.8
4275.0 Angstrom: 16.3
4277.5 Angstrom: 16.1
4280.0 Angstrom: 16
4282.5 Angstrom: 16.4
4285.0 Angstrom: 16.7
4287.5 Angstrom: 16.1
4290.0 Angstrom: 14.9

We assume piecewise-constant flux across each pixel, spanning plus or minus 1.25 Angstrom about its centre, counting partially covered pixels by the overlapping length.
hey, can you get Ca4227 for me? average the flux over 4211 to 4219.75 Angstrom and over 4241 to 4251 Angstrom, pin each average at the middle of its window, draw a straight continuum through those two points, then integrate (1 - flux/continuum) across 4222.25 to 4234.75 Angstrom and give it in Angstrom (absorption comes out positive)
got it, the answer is 1.2 Angstrom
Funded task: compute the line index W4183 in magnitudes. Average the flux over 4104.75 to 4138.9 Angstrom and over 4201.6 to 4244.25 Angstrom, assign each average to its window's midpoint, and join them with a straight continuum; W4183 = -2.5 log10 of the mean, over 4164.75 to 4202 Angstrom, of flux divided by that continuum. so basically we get 0.07 mag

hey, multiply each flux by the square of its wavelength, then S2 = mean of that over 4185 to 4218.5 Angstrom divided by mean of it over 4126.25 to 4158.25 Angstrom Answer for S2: 1.15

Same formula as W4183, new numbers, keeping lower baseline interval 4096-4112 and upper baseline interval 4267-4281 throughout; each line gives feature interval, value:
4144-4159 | 0.080 mag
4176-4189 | 0.059 mag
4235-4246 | -0.122 mag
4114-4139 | 0.015 mag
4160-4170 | 0.035 mag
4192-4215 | -0.043 mag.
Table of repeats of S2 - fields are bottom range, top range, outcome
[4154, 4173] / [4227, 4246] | 1.21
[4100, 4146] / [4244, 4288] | 1.15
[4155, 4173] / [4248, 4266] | 1.16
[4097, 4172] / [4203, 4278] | 1.16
